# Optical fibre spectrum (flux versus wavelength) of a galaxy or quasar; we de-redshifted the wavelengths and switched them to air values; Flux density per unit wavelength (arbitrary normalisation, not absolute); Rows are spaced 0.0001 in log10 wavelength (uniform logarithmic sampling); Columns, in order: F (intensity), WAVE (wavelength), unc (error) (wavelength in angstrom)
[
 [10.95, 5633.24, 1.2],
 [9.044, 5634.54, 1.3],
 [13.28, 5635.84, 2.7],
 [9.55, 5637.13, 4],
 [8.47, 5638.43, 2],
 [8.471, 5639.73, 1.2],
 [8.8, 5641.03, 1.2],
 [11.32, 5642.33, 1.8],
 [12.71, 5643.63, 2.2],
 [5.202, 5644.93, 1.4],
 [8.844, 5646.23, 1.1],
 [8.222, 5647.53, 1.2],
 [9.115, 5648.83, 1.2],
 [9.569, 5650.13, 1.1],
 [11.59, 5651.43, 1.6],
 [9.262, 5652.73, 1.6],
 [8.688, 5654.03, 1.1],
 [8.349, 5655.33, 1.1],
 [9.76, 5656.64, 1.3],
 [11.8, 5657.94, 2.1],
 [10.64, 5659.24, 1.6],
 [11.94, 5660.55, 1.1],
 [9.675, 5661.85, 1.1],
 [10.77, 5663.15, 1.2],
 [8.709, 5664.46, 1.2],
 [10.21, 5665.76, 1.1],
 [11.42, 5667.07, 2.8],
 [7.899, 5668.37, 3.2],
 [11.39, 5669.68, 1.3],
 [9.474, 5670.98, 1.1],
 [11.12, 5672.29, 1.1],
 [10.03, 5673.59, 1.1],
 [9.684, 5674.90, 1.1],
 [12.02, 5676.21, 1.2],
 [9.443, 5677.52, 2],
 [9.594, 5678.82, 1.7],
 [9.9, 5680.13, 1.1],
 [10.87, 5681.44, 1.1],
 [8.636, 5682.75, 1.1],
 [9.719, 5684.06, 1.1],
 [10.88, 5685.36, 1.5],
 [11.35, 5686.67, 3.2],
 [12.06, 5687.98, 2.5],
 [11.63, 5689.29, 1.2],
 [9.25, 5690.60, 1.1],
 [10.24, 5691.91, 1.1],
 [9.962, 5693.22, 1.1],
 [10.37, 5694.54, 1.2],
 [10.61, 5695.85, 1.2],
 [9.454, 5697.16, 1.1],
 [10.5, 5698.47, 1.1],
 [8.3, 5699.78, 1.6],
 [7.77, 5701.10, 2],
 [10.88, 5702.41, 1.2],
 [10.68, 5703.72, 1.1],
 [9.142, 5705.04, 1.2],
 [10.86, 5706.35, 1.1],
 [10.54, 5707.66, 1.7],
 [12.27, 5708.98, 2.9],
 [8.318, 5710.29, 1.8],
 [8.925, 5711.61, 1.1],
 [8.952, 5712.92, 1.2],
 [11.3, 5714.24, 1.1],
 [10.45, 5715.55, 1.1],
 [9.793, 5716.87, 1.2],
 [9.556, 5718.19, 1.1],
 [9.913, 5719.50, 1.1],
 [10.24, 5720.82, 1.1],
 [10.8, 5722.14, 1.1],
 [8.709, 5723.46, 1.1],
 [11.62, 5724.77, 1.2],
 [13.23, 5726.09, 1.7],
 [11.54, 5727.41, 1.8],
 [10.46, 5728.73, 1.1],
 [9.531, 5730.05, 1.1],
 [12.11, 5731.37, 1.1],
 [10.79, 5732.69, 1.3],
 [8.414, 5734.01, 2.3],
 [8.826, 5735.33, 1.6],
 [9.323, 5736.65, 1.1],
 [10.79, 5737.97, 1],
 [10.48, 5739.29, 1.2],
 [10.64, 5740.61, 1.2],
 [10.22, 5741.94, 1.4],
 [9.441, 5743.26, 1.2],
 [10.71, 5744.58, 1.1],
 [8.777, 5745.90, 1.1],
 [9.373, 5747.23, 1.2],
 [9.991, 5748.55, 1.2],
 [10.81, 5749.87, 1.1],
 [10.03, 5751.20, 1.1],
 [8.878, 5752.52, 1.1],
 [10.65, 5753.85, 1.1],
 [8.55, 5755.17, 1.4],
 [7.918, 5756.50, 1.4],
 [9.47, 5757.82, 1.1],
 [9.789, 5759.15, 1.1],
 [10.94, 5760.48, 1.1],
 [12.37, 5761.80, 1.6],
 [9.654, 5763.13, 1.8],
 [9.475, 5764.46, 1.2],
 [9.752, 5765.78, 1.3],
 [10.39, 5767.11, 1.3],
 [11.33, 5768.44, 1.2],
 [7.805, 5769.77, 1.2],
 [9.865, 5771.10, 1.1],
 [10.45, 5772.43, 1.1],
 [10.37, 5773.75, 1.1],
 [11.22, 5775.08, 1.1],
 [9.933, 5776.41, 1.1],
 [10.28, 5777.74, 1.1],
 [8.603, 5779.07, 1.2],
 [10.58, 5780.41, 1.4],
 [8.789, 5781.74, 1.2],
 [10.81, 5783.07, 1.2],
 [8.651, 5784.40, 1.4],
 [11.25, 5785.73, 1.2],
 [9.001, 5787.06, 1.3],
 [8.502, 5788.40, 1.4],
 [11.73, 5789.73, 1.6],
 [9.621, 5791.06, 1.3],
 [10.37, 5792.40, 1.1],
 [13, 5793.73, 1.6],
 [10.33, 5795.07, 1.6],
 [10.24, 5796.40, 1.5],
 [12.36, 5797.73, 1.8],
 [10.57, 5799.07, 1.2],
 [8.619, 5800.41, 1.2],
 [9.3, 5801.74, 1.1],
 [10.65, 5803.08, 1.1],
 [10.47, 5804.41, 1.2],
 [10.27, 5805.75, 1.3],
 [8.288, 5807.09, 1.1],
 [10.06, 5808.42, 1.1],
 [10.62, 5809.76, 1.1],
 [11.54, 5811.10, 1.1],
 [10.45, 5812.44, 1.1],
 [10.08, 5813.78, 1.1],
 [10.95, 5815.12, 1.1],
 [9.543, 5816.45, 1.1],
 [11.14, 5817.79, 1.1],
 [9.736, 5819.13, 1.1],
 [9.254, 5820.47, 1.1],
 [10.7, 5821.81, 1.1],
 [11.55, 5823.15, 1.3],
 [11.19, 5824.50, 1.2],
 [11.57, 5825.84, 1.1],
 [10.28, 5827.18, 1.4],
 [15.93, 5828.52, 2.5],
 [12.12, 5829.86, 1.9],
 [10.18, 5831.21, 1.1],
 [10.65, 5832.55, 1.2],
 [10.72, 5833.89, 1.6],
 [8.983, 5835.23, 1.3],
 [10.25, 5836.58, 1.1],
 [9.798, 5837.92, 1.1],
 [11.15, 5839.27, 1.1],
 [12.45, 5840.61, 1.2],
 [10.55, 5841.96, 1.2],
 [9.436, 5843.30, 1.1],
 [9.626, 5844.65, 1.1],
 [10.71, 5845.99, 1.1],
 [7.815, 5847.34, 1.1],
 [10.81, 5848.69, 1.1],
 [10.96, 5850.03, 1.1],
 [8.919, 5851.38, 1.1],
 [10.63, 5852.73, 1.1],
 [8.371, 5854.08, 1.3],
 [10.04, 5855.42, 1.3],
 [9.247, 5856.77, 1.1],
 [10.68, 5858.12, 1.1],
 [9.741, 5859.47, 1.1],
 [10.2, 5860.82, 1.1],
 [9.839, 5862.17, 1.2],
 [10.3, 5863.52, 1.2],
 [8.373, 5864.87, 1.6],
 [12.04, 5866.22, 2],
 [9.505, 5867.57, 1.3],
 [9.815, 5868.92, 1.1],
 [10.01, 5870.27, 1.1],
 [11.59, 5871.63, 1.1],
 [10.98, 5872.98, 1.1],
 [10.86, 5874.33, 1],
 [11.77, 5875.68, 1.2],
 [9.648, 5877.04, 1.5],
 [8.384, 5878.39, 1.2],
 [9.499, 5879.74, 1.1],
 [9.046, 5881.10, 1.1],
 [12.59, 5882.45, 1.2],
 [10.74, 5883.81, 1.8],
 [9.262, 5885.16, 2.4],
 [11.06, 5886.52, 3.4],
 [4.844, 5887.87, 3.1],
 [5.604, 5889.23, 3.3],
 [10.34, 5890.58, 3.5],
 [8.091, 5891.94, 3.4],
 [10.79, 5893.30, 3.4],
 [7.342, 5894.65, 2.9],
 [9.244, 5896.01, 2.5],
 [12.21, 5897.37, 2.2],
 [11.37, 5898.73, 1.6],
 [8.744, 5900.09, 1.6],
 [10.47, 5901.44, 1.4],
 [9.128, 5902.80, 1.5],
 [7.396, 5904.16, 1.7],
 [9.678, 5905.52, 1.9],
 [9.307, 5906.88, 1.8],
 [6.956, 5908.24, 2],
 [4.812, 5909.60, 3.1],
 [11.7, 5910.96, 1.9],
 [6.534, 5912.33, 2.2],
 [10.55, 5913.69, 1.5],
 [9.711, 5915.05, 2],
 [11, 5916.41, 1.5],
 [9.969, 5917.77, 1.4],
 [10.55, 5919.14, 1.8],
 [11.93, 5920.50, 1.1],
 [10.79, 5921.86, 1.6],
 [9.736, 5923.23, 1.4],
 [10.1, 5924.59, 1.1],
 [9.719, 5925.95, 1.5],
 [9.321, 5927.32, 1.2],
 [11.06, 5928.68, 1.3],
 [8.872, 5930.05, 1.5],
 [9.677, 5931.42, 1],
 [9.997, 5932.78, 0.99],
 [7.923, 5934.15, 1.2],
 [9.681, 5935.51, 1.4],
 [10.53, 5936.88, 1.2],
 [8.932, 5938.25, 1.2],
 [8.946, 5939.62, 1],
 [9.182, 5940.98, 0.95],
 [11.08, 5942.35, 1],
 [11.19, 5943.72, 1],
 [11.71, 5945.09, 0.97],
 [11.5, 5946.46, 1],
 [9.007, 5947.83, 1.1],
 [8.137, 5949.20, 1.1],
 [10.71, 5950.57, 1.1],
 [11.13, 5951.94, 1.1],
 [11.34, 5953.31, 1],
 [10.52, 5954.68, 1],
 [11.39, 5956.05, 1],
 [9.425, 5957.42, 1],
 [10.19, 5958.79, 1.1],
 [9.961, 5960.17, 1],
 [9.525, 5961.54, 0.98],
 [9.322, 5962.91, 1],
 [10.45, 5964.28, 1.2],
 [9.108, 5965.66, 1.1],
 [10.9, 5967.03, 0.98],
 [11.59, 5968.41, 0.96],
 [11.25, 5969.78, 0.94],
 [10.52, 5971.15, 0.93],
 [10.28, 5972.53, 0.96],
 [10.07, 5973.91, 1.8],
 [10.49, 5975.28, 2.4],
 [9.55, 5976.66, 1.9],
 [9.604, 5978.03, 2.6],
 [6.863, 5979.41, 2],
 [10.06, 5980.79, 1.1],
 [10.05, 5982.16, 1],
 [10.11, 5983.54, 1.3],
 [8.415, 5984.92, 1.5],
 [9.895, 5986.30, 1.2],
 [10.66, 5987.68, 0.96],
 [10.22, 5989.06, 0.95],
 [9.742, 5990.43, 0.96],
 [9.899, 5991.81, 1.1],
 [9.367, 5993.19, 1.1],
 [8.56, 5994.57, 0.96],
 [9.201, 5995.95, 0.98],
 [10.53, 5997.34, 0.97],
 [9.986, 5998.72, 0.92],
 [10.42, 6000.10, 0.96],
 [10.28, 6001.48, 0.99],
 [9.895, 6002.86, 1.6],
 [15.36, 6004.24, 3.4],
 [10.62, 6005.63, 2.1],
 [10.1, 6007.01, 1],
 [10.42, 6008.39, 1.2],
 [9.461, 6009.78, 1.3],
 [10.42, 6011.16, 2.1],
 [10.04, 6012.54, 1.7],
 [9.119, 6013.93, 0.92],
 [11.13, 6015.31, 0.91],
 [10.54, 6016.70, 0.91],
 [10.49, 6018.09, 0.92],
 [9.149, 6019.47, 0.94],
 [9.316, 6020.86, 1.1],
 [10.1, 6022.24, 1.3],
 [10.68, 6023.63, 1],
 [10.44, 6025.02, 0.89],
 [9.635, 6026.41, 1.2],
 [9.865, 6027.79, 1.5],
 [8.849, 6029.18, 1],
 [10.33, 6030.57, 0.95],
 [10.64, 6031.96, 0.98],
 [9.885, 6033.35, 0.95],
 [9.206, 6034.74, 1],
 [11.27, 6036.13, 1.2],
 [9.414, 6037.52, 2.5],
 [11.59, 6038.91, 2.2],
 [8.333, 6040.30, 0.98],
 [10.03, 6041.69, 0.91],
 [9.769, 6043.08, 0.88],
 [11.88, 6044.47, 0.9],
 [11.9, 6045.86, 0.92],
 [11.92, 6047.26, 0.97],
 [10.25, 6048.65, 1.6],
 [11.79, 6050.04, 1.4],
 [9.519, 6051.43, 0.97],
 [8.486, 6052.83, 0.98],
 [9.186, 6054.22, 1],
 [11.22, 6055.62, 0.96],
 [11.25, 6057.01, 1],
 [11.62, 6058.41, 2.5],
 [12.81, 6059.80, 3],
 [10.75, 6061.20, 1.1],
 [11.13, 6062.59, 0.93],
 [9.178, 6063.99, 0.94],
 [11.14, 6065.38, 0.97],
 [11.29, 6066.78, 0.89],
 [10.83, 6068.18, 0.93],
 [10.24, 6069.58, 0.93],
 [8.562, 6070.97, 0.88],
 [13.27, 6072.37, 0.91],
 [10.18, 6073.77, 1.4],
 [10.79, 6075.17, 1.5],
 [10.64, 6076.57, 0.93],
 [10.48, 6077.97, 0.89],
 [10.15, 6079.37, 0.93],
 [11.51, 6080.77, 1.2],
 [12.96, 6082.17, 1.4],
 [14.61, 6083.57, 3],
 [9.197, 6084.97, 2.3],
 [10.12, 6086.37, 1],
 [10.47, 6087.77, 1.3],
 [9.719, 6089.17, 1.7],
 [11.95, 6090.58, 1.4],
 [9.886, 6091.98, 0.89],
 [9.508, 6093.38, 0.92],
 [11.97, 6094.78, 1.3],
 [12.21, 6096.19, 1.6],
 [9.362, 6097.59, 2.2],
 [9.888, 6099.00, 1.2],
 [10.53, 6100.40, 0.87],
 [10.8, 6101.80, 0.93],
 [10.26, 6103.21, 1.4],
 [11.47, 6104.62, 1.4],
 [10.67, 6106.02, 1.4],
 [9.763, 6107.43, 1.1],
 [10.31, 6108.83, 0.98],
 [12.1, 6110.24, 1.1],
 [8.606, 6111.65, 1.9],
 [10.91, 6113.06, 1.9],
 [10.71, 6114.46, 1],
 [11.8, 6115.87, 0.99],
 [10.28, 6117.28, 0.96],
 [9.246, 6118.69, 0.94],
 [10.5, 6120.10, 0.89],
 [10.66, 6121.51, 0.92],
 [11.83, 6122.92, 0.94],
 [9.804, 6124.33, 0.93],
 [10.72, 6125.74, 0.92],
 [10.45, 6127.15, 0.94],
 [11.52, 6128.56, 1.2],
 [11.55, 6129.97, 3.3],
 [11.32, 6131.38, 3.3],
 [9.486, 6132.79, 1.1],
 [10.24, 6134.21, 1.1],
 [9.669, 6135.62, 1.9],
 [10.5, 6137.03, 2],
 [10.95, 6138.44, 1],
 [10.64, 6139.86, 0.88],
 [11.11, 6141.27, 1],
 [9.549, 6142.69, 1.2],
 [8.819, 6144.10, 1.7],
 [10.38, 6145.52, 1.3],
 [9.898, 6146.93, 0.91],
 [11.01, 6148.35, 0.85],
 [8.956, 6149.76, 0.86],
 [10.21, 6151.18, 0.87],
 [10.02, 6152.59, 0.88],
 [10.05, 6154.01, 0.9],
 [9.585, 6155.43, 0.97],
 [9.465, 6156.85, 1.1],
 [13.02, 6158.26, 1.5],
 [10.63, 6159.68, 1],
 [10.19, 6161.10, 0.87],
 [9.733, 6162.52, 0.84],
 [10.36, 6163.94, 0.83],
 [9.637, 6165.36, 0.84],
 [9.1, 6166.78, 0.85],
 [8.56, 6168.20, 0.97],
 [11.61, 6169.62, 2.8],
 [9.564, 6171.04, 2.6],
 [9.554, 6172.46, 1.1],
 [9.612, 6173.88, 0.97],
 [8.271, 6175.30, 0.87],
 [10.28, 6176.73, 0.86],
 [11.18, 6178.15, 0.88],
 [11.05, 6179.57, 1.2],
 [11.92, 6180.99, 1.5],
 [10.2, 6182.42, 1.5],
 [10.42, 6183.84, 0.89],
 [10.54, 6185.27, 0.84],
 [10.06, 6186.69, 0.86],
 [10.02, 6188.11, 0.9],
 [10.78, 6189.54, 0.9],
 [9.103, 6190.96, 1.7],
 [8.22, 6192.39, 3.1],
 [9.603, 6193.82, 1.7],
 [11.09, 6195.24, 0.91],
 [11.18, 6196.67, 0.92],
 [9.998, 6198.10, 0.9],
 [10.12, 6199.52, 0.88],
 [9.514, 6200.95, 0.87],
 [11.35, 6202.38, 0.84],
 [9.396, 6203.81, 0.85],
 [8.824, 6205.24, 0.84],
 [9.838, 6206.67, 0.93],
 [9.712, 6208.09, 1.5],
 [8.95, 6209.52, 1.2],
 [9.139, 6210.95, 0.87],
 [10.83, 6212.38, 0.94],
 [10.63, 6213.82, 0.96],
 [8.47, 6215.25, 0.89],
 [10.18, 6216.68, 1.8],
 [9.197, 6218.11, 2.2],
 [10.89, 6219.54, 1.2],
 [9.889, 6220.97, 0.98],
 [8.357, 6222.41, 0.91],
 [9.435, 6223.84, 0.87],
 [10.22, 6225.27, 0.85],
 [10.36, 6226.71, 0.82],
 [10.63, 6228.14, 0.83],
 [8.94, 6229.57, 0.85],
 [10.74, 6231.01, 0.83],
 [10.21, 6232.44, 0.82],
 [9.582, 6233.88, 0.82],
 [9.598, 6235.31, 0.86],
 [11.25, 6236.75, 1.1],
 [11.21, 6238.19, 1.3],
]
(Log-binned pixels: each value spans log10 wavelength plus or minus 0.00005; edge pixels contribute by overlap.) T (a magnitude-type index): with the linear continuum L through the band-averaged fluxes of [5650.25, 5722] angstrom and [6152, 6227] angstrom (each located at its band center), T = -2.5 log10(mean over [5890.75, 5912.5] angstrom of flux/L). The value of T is 0.11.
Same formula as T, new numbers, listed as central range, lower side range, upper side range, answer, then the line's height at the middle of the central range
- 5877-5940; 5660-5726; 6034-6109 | 0.112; 10.5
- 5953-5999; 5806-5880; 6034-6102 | 0.064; 10.6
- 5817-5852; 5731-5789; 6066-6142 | -0.059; 10.1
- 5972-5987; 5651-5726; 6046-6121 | 0.108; 10.6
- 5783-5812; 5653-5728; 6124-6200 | -0.007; 10.2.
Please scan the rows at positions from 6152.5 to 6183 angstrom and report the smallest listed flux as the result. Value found 8.271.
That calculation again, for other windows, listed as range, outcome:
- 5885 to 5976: 4.812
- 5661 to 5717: 7.77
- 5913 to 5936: 7.923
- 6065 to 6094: 8.562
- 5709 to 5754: 8.318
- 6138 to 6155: 8.819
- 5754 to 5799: 7.805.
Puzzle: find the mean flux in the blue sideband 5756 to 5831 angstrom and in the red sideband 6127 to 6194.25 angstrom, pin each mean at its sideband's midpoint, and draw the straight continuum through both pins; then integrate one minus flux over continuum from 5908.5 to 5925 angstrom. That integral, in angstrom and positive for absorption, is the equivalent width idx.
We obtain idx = 0.9 angstrom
